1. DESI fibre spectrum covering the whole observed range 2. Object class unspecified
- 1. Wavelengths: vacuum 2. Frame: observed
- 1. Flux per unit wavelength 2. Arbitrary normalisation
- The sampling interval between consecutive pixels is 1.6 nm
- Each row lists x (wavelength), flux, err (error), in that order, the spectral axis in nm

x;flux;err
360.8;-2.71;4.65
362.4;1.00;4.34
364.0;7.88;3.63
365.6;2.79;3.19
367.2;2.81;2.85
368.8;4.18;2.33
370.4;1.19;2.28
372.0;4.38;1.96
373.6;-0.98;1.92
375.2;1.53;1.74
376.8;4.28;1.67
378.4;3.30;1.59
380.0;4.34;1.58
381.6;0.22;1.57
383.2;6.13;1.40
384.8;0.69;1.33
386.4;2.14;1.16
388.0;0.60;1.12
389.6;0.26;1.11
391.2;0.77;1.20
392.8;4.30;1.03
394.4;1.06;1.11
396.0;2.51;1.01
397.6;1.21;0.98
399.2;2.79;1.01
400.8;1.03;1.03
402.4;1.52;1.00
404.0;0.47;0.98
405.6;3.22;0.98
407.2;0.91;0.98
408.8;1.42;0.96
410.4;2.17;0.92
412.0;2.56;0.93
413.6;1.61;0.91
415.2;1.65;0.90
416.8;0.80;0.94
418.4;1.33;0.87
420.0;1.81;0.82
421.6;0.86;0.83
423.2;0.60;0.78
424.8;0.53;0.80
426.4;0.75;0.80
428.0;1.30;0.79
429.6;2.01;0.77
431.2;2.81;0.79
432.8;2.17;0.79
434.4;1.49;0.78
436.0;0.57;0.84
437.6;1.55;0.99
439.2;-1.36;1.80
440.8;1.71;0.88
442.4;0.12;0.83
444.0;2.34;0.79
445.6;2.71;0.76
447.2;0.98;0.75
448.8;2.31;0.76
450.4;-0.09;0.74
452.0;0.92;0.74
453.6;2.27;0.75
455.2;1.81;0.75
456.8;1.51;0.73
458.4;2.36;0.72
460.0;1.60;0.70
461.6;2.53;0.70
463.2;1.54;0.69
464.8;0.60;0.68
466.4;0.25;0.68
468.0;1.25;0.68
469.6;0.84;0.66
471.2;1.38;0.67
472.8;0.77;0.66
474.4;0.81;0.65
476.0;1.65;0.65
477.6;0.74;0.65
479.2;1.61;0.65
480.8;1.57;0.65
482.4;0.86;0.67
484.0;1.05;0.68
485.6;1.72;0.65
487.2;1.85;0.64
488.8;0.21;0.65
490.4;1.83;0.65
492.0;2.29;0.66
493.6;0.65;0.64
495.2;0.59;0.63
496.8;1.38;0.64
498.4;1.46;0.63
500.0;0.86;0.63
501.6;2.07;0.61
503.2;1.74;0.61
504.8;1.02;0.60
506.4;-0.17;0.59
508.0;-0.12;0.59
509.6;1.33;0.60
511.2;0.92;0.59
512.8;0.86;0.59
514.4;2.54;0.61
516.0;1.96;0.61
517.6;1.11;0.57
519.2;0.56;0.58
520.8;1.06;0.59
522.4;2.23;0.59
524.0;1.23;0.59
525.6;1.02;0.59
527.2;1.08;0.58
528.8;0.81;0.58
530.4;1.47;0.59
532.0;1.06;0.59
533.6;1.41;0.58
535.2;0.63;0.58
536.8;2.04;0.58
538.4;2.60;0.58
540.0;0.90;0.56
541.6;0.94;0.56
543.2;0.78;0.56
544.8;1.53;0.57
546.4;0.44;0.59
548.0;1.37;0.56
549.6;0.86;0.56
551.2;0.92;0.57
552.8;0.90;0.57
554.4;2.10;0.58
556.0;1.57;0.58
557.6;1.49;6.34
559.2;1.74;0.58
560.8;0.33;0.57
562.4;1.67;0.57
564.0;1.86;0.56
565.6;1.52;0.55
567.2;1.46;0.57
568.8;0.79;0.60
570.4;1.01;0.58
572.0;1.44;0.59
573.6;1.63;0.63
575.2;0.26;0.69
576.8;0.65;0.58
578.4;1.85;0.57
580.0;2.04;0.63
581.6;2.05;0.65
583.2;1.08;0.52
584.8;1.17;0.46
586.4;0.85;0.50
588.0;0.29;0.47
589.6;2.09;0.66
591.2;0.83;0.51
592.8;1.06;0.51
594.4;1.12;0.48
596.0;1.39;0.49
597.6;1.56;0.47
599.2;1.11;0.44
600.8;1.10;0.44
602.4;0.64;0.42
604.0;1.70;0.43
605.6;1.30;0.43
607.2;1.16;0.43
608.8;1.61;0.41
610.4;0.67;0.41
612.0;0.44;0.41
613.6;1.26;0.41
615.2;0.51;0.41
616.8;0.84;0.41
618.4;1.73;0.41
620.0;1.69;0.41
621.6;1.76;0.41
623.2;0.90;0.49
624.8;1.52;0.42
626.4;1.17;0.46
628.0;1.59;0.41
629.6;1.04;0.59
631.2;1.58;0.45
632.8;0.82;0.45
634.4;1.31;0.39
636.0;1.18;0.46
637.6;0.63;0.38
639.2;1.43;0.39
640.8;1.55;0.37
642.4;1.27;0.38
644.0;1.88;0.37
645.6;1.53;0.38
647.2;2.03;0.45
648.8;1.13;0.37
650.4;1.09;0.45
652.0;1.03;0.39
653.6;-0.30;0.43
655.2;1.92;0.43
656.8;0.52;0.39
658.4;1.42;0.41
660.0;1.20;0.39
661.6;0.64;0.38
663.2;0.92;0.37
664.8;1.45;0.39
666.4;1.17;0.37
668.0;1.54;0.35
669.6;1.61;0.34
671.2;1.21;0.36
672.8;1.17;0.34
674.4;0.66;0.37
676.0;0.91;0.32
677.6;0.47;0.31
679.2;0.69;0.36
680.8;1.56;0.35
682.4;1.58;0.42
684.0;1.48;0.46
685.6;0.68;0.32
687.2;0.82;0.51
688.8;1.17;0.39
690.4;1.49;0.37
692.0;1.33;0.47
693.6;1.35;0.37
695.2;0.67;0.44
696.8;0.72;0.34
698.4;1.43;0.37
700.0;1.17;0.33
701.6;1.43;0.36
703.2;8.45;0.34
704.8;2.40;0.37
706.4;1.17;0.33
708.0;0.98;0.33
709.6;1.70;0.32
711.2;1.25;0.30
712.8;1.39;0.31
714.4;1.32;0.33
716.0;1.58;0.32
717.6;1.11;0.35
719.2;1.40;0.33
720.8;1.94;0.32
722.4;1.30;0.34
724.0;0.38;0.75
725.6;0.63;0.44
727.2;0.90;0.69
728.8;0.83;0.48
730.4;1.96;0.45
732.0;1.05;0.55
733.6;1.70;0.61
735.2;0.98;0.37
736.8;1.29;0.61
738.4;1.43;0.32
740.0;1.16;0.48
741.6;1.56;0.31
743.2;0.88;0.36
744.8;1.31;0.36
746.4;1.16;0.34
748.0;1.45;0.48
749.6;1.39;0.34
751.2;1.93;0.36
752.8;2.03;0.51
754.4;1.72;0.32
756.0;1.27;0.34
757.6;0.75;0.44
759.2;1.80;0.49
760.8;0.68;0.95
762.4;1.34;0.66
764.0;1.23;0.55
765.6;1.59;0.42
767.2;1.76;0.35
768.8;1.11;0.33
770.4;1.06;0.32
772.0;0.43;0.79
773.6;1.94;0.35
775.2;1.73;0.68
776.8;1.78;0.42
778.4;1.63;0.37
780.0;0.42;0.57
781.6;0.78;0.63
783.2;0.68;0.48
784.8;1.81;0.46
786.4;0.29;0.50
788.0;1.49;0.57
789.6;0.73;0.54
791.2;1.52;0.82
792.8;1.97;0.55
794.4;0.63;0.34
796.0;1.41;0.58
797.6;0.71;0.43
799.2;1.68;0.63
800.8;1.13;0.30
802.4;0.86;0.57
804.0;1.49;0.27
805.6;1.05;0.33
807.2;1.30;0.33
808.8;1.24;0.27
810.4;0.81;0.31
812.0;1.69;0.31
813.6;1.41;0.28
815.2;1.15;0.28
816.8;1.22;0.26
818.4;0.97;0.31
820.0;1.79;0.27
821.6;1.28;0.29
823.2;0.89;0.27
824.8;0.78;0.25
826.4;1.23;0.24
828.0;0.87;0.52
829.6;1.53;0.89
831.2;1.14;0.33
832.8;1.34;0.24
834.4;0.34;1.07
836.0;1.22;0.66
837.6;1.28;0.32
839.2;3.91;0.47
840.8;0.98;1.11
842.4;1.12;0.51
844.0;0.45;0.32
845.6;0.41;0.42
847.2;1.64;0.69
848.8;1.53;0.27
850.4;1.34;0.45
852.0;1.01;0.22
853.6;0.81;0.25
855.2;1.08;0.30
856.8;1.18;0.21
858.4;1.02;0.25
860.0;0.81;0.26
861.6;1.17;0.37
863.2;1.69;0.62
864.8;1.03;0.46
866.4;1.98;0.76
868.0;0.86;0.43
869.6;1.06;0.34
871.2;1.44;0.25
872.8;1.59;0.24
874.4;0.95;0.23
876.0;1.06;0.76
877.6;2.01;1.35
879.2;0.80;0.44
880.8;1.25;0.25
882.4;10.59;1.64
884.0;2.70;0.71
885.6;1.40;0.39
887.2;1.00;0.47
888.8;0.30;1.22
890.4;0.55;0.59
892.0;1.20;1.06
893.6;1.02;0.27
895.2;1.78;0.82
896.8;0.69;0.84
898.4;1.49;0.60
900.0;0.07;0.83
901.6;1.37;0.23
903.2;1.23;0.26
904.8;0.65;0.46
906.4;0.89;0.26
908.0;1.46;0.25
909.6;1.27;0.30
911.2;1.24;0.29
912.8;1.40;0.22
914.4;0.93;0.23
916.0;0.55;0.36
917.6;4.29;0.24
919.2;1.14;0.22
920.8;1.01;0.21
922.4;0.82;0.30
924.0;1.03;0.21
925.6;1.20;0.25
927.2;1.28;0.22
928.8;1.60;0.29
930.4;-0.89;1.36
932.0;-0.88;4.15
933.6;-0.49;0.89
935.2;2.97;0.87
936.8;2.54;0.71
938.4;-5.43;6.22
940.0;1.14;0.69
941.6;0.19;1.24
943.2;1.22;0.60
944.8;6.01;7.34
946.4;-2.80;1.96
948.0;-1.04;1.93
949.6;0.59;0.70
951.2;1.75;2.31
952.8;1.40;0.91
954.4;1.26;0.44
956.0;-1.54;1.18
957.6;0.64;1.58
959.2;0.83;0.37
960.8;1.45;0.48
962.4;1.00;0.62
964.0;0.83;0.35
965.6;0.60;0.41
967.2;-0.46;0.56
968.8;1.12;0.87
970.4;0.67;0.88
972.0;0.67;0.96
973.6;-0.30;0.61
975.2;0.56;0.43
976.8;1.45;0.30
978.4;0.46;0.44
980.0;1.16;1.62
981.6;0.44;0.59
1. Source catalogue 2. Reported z 0.89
